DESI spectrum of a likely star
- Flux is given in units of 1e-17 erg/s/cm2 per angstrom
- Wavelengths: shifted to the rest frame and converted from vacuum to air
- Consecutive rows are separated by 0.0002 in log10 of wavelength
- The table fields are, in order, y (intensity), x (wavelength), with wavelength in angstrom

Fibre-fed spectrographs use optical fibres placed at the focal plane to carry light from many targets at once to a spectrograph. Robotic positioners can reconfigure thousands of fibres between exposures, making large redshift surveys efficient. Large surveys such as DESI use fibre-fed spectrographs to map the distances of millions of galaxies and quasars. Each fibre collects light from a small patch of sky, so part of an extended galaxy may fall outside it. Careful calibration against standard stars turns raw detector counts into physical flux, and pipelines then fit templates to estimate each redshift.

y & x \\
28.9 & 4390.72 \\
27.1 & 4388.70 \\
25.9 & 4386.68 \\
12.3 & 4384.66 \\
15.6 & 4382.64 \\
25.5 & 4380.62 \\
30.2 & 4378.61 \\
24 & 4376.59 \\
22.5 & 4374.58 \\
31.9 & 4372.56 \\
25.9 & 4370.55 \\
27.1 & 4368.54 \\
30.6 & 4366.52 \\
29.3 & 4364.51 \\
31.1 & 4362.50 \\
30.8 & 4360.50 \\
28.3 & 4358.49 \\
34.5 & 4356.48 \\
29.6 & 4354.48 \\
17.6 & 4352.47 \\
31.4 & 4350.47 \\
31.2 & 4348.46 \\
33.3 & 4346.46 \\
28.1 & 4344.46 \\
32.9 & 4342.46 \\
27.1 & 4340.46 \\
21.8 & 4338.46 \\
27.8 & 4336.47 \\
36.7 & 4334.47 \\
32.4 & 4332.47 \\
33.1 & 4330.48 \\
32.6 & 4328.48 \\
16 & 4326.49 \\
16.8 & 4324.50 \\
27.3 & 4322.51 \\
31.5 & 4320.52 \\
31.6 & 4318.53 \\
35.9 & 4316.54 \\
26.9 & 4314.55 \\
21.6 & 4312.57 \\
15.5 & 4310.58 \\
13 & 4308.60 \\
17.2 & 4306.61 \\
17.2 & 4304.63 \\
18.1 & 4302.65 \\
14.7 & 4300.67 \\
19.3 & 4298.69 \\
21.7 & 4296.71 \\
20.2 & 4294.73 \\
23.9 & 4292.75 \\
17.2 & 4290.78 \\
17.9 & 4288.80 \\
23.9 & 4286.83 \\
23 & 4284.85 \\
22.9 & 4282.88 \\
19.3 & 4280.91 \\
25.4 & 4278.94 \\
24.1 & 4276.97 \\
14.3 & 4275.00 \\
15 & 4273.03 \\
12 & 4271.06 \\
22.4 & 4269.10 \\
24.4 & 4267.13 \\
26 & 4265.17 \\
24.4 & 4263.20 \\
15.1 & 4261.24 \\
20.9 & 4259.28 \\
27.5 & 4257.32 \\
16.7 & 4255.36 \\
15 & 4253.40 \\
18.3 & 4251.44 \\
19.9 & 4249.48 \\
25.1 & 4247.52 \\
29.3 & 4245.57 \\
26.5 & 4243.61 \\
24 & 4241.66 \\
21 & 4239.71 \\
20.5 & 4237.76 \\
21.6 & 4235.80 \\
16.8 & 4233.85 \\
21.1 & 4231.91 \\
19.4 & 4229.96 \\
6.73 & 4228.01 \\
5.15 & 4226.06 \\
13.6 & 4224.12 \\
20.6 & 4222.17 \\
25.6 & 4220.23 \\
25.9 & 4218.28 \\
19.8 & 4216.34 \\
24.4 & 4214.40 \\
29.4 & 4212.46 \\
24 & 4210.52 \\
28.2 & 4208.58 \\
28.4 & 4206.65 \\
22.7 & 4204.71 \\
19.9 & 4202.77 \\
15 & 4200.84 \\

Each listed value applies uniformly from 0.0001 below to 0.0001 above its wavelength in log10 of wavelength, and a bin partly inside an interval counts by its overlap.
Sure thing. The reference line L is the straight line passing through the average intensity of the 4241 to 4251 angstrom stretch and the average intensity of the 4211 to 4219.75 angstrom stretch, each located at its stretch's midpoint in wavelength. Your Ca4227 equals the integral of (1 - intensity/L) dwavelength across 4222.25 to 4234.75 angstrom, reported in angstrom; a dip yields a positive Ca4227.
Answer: 5.3 angstrom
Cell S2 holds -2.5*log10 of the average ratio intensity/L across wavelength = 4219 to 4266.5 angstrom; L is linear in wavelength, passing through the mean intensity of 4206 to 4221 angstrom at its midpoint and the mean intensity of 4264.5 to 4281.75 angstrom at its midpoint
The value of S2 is 0.14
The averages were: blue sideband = 25.7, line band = 20.1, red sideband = 20.2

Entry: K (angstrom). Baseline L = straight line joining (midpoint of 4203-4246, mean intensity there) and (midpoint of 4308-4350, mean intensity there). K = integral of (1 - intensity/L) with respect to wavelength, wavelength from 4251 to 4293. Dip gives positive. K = 6.6 angstrom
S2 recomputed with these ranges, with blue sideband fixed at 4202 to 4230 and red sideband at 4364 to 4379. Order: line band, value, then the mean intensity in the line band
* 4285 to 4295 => 0.16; 20.8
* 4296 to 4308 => 0.35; 17.8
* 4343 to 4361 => -0.11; 29.5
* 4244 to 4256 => 0.06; 21.1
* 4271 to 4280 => 0.24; 18.8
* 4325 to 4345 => -0.10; 28.6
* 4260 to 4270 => 0.03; 22.4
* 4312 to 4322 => -0.18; 29.7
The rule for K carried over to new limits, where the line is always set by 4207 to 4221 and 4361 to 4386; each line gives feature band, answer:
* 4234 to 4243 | 1.4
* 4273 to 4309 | 8.4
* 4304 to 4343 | -0.3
